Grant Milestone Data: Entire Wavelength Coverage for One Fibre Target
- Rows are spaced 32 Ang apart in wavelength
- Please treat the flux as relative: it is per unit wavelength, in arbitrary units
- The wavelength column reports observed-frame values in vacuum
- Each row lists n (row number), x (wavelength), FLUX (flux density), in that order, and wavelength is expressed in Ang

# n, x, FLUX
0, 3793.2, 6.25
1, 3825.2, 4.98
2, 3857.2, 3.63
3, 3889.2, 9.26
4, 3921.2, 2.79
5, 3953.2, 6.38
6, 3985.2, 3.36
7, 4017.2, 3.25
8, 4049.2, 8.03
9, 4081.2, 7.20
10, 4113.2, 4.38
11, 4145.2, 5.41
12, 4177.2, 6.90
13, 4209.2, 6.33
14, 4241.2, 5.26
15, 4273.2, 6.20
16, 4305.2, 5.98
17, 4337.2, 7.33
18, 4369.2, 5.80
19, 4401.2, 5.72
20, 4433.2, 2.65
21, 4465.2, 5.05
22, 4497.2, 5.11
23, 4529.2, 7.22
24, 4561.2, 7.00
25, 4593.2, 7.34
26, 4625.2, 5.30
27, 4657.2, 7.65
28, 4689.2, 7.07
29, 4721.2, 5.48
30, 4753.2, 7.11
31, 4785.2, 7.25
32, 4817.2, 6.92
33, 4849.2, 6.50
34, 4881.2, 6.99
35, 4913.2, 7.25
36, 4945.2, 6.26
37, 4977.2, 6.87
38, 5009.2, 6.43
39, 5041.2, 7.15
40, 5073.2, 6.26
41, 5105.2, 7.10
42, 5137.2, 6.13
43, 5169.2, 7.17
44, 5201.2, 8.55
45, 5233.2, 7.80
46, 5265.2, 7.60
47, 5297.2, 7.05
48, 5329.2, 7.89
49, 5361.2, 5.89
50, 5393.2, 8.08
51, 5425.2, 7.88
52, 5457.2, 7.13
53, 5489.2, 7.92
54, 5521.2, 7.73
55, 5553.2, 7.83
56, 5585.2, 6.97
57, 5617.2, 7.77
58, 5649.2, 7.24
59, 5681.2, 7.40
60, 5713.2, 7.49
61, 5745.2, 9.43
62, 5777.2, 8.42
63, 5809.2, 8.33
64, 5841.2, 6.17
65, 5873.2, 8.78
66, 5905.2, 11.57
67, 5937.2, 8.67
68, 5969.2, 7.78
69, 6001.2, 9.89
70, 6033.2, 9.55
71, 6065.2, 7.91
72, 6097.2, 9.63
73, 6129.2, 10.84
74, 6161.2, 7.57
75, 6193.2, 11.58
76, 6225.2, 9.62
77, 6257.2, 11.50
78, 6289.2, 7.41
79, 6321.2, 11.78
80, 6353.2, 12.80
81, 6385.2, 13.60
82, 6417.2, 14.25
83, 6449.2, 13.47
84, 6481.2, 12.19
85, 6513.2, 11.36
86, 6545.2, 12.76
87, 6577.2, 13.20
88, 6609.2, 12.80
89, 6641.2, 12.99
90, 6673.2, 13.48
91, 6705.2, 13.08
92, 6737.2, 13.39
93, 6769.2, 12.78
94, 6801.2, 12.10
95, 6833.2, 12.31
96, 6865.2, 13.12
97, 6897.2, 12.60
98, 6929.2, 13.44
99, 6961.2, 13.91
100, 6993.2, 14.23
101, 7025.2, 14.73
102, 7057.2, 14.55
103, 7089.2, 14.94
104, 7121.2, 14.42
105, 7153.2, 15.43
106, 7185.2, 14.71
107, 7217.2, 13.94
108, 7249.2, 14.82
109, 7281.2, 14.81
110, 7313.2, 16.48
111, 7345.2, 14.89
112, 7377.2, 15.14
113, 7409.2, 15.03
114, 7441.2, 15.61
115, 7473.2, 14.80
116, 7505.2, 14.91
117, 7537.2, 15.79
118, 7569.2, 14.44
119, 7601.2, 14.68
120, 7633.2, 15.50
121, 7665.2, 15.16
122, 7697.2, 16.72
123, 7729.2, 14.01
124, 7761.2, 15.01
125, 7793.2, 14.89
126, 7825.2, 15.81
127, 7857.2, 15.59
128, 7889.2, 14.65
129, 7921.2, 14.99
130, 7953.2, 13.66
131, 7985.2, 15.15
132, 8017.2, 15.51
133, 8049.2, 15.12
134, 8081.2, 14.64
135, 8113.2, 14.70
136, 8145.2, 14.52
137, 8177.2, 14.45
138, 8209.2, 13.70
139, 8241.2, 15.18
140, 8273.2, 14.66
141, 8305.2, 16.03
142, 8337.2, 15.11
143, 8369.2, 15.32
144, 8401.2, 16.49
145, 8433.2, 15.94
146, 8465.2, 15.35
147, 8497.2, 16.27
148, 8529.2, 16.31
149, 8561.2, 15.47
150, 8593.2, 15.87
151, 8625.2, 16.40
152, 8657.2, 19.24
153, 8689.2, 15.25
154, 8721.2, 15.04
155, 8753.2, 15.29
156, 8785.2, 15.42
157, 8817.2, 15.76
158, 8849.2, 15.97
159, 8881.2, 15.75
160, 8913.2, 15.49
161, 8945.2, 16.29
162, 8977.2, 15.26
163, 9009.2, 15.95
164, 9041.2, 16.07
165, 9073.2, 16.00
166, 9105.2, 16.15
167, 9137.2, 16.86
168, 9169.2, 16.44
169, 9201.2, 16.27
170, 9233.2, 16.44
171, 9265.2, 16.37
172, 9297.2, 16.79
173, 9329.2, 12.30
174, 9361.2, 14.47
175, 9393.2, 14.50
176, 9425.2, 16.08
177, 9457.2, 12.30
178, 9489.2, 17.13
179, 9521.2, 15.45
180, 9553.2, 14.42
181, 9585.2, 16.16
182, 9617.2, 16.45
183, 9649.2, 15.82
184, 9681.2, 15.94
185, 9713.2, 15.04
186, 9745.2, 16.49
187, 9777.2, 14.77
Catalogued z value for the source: 0.584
